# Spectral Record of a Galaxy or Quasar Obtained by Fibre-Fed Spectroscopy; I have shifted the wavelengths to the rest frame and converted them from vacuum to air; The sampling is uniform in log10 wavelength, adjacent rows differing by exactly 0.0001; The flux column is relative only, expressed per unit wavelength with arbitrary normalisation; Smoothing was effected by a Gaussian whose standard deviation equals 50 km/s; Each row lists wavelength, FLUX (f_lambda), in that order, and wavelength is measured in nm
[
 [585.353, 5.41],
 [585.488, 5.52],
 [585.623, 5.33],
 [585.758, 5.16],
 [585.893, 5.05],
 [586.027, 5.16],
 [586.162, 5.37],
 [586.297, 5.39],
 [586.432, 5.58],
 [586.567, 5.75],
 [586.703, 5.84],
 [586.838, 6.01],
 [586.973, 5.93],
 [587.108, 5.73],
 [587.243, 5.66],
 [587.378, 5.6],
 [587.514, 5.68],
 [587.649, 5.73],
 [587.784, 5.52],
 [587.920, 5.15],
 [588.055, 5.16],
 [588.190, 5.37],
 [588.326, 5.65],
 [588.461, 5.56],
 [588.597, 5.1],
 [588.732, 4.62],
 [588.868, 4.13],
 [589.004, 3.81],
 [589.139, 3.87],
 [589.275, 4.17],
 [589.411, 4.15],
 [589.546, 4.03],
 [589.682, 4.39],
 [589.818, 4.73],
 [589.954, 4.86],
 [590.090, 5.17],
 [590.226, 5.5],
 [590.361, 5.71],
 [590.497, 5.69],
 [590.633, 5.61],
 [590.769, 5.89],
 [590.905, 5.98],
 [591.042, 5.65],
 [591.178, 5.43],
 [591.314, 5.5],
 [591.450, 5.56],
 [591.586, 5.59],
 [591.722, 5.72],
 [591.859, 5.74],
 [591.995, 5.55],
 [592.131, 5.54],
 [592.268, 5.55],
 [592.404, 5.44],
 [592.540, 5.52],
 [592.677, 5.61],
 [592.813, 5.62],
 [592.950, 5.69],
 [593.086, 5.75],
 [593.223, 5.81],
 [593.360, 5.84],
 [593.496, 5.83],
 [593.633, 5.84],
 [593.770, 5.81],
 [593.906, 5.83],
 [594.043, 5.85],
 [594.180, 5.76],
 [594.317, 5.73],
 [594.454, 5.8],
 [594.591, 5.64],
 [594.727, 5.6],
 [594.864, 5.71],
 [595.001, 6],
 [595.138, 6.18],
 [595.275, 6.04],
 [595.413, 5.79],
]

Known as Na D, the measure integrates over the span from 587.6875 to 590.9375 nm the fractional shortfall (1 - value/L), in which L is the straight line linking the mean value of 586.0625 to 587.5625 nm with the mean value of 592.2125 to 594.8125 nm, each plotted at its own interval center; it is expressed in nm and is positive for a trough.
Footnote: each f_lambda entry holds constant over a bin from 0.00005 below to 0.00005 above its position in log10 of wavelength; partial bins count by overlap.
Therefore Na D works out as 0.399 nm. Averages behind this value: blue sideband 5.67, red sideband 5.71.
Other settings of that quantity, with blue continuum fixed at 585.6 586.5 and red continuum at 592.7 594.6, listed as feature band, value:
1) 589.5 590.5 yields 0.10 nm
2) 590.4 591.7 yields -0.01 nm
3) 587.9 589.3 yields 0.17 nm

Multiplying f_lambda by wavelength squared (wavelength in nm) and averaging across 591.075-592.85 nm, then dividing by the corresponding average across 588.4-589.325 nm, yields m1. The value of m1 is 1.26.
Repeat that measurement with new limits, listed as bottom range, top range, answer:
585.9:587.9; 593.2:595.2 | 1.06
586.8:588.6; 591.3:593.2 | 1.02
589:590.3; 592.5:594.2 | 1.29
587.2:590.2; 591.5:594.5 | 1.18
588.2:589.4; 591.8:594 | 1.25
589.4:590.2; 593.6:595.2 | 1.27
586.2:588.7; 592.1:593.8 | 1.04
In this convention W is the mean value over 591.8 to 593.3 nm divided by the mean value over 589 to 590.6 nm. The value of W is 1.19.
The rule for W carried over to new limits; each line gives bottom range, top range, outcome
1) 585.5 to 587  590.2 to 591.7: 1.03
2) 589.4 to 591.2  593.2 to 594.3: 1.11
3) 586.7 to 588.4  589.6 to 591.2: 0.96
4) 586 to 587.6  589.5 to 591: 0.93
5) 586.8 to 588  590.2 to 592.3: 1.00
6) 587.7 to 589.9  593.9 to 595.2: 1.23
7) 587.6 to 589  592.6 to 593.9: 1.12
